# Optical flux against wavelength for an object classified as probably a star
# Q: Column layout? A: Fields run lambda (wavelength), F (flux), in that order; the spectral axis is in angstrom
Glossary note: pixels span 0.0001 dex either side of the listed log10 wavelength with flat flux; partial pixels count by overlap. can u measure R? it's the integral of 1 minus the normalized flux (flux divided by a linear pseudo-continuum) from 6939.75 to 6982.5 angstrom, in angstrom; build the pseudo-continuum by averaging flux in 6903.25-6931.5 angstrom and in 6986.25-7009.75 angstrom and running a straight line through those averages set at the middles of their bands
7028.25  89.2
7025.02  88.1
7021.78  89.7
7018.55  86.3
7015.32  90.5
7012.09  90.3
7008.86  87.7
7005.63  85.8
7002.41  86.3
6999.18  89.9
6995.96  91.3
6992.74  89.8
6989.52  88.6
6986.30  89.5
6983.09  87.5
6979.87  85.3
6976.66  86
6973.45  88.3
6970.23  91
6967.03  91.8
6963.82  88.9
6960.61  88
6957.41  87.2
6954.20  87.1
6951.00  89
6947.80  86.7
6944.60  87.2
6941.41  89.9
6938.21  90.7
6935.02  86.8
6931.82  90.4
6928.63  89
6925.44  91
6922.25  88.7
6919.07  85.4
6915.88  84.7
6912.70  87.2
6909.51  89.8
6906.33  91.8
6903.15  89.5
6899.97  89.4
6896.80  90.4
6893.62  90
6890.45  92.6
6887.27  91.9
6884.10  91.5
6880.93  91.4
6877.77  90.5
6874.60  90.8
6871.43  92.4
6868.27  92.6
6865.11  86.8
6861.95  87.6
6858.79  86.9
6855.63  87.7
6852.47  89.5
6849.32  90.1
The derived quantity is 0.2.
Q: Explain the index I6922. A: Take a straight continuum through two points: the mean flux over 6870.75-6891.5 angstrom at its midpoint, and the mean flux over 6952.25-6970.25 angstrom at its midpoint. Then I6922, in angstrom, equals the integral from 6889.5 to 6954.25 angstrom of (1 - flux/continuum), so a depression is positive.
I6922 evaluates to 0.9 angstrom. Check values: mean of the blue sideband 91.5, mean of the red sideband 88.8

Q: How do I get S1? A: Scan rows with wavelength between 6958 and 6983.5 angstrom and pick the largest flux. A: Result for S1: 91.8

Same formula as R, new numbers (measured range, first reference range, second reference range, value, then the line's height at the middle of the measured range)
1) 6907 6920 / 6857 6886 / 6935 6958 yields 0.3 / 89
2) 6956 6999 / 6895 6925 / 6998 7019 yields -0.2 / 88.3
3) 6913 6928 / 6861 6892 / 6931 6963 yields 0.3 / 89.2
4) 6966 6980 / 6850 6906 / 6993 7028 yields 0.1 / 89.1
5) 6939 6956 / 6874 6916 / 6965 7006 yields 0.2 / 89.3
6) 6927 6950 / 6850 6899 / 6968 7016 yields 0.2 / 89.3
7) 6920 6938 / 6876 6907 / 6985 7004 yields 0.2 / 90.3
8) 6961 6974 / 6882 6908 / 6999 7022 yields -0.1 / 89.2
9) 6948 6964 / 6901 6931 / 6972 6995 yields 0.1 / 88.2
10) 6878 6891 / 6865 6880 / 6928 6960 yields -0.1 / 90.6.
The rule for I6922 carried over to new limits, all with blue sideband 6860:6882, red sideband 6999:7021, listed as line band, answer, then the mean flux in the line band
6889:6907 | -0.1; 90.6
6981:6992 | 0.0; 88.5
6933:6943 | 0.0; 89.1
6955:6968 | 0.0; 88.7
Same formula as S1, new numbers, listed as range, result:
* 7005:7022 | 90.5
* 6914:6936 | 91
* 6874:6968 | 92.6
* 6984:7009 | 91.3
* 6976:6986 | 87.5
